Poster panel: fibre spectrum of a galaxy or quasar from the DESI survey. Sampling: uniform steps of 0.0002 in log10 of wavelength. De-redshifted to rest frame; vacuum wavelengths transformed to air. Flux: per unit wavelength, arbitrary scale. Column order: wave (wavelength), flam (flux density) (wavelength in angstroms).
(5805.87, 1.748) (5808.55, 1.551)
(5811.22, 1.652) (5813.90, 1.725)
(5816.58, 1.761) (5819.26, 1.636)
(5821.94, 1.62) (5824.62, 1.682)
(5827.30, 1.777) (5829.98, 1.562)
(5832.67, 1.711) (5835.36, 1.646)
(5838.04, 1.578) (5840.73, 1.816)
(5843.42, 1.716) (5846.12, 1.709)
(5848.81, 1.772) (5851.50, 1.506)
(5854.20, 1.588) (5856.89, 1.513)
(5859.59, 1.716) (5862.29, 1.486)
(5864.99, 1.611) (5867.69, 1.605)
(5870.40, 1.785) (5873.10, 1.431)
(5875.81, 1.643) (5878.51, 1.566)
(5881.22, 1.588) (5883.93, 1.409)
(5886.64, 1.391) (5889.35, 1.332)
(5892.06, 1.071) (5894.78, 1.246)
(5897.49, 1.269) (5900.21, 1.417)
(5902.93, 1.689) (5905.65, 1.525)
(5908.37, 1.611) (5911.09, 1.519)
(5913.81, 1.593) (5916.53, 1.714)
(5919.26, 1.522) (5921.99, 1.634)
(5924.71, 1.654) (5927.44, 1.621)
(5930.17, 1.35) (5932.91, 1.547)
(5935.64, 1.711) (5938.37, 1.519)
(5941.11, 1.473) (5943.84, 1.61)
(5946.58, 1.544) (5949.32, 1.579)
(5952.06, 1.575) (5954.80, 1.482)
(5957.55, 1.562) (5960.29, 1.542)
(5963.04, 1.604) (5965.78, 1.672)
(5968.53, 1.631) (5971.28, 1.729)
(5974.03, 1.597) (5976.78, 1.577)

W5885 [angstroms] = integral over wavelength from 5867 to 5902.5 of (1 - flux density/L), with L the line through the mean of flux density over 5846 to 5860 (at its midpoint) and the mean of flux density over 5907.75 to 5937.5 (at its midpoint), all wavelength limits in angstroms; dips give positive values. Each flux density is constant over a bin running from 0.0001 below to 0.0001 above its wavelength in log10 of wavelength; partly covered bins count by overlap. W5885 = 3.6 angstroms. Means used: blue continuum 1.62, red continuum 1.59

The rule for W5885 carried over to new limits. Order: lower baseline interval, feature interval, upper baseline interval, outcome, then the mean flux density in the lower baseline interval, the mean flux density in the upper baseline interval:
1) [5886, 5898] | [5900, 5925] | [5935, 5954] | -3.96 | 1.25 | 1.57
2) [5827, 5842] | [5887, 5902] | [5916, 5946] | 3.02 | 1.67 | 1.57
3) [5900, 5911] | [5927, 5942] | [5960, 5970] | 0.58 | 1.57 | 1.62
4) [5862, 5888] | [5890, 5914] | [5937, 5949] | 1.88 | 1.55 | 1.54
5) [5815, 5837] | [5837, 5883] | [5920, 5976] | 0.70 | 1.67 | 1.58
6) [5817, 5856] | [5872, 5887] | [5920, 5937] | 1.05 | 1.67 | 1.58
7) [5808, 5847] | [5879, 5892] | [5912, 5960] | 1.74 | 1.68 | 1.57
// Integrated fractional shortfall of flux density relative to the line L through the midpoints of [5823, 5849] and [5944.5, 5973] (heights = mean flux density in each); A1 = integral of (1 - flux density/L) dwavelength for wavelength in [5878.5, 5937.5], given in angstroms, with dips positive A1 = 4.9 angstroms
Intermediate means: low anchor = 1.69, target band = 1.5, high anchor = 1.59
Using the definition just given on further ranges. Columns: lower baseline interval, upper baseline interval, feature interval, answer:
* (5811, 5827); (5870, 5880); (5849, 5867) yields 0.39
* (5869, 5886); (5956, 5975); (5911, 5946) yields 0.42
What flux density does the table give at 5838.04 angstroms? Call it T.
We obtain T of 1.578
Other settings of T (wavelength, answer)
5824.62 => 1.682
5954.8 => 1.482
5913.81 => 1.593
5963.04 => 1.604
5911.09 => 1.519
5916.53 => 1.714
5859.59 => 1.716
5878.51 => 1.566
